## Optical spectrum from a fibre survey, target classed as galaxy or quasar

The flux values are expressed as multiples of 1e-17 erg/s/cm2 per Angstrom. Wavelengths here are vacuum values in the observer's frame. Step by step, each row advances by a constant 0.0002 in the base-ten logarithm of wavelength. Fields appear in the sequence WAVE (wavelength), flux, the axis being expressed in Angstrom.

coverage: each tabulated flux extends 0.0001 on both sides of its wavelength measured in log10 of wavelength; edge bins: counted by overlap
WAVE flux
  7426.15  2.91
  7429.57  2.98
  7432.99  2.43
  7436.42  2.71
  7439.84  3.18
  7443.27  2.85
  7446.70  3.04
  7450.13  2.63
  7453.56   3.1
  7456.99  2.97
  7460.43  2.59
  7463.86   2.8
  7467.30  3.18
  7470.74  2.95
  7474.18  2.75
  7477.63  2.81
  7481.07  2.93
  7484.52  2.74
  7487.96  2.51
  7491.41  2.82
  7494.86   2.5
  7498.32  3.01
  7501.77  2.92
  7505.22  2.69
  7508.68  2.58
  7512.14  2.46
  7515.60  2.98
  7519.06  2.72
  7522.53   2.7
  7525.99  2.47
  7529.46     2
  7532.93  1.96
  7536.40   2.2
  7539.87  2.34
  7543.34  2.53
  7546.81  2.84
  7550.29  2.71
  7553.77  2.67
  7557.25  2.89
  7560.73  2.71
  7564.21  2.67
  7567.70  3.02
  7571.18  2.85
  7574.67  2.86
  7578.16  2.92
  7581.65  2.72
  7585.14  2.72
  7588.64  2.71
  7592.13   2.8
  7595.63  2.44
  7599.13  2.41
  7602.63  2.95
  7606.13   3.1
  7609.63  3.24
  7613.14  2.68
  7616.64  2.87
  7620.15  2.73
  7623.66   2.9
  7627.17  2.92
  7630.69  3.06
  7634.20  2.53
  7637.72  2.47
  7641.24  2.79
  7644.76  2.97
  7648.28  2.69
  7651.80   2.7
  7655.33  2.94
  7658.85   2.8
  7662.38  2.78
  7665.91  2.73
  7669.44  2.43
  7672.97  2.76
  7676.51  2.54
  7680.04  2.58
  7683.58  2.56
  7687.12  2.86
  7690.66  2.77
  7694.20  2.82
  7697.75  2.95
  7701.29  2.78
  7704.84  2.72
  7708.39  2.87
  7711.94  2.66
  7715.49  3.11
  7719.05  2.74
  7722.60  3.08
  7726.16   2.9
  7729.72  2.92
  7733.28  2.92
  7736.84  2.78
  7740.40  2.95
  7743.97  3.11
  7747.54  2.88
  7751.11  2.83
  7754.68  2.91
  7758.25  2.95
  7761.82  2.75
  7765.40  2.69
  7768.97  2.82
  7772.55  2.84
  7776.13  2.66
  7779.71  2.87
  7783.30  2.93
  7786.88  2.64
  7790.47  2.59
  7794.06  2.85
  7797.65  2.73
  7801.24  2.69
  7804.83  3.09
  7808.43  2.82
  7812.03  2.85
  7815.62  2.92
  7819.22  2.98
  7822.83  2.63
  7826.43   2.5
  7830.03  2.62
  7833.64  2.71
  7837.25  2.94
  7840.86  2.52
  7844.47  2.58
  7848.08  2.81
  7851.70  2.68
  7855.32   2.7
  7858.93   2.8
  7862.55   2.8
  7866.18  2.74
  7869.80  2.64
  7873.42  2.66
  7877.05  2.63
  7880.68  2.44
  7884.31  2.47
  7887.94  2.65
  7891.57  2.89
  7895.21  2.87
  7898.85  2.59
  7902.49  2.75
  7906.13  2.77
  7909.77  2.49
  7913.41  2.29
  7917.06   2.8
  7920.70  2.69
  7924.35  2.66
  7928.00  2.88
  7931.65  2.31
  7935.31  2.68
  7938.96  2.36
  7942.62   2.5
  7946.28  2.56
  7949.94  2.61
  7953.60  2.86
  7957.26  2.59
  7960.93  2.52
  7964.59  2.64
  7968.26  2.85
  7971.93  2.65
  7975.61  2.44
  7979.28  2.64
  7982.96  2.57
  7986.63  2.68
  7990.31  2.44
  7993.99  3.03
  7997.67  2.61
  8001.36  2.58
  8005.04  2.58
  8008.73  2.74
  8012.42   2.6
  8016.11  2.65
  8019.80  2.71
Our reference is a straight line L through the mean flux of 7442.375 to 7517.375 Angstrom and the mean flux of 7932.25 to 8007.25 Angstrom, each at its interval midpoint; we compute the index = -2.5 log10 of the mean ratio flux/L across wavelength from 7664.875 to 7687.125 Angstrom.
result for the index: 0.05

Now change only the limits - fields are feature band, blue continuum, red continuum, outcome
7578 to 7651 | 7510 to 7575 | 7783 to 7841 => -0.06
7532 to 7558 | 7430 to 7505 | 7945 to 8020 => 0.11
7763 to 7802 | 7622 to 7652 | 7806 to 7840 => 0.01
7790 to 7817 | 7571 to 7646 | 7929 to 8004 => -0.05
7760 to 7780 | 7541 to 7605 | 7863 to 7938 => -0.03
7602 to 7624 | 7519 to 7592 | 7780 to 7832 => -0.10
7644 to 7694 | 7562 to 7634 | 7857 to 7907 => 0.03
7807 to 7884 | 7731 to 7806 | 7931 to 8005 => 0.02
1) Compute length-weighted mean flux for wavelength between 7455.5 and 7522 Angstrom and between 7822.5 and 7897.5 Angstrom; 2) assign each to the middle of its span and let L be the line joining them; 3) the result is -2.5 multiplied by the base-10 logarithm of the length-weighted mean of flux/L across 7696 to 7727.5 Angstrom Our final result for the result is -0.06 mag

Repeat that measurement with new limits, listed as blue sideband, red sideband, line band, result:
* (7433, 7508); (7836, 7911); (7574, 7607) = 0.014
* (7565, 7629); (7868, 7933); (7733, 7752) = -0.069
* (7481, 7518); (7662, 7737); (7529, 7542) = 0.264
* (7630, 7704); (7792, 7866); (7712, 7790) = -0.044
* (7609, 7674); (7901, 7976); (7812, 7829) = -0.032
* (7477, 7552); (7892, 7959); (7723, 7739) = -0.110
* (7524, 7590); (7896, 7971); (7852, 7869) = -0.050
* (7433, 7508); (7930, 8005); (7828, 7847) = -0.005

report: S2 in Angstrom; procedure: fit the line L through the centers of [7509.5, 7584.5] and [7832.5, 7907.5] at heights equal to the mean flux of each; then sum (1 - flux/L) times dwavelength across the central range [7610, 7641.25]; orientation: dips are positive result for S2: -1.7 Angstrom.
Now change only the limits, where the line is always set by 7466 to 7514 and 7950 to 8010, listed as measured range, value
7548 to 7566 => 0.1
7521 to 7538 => 3.1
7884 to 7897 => -0.4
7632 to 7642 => 0.5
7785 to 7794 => 0.1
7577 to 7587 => -0.1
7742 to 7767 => -1.6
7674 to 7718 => -0.8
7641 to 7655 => -0.4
